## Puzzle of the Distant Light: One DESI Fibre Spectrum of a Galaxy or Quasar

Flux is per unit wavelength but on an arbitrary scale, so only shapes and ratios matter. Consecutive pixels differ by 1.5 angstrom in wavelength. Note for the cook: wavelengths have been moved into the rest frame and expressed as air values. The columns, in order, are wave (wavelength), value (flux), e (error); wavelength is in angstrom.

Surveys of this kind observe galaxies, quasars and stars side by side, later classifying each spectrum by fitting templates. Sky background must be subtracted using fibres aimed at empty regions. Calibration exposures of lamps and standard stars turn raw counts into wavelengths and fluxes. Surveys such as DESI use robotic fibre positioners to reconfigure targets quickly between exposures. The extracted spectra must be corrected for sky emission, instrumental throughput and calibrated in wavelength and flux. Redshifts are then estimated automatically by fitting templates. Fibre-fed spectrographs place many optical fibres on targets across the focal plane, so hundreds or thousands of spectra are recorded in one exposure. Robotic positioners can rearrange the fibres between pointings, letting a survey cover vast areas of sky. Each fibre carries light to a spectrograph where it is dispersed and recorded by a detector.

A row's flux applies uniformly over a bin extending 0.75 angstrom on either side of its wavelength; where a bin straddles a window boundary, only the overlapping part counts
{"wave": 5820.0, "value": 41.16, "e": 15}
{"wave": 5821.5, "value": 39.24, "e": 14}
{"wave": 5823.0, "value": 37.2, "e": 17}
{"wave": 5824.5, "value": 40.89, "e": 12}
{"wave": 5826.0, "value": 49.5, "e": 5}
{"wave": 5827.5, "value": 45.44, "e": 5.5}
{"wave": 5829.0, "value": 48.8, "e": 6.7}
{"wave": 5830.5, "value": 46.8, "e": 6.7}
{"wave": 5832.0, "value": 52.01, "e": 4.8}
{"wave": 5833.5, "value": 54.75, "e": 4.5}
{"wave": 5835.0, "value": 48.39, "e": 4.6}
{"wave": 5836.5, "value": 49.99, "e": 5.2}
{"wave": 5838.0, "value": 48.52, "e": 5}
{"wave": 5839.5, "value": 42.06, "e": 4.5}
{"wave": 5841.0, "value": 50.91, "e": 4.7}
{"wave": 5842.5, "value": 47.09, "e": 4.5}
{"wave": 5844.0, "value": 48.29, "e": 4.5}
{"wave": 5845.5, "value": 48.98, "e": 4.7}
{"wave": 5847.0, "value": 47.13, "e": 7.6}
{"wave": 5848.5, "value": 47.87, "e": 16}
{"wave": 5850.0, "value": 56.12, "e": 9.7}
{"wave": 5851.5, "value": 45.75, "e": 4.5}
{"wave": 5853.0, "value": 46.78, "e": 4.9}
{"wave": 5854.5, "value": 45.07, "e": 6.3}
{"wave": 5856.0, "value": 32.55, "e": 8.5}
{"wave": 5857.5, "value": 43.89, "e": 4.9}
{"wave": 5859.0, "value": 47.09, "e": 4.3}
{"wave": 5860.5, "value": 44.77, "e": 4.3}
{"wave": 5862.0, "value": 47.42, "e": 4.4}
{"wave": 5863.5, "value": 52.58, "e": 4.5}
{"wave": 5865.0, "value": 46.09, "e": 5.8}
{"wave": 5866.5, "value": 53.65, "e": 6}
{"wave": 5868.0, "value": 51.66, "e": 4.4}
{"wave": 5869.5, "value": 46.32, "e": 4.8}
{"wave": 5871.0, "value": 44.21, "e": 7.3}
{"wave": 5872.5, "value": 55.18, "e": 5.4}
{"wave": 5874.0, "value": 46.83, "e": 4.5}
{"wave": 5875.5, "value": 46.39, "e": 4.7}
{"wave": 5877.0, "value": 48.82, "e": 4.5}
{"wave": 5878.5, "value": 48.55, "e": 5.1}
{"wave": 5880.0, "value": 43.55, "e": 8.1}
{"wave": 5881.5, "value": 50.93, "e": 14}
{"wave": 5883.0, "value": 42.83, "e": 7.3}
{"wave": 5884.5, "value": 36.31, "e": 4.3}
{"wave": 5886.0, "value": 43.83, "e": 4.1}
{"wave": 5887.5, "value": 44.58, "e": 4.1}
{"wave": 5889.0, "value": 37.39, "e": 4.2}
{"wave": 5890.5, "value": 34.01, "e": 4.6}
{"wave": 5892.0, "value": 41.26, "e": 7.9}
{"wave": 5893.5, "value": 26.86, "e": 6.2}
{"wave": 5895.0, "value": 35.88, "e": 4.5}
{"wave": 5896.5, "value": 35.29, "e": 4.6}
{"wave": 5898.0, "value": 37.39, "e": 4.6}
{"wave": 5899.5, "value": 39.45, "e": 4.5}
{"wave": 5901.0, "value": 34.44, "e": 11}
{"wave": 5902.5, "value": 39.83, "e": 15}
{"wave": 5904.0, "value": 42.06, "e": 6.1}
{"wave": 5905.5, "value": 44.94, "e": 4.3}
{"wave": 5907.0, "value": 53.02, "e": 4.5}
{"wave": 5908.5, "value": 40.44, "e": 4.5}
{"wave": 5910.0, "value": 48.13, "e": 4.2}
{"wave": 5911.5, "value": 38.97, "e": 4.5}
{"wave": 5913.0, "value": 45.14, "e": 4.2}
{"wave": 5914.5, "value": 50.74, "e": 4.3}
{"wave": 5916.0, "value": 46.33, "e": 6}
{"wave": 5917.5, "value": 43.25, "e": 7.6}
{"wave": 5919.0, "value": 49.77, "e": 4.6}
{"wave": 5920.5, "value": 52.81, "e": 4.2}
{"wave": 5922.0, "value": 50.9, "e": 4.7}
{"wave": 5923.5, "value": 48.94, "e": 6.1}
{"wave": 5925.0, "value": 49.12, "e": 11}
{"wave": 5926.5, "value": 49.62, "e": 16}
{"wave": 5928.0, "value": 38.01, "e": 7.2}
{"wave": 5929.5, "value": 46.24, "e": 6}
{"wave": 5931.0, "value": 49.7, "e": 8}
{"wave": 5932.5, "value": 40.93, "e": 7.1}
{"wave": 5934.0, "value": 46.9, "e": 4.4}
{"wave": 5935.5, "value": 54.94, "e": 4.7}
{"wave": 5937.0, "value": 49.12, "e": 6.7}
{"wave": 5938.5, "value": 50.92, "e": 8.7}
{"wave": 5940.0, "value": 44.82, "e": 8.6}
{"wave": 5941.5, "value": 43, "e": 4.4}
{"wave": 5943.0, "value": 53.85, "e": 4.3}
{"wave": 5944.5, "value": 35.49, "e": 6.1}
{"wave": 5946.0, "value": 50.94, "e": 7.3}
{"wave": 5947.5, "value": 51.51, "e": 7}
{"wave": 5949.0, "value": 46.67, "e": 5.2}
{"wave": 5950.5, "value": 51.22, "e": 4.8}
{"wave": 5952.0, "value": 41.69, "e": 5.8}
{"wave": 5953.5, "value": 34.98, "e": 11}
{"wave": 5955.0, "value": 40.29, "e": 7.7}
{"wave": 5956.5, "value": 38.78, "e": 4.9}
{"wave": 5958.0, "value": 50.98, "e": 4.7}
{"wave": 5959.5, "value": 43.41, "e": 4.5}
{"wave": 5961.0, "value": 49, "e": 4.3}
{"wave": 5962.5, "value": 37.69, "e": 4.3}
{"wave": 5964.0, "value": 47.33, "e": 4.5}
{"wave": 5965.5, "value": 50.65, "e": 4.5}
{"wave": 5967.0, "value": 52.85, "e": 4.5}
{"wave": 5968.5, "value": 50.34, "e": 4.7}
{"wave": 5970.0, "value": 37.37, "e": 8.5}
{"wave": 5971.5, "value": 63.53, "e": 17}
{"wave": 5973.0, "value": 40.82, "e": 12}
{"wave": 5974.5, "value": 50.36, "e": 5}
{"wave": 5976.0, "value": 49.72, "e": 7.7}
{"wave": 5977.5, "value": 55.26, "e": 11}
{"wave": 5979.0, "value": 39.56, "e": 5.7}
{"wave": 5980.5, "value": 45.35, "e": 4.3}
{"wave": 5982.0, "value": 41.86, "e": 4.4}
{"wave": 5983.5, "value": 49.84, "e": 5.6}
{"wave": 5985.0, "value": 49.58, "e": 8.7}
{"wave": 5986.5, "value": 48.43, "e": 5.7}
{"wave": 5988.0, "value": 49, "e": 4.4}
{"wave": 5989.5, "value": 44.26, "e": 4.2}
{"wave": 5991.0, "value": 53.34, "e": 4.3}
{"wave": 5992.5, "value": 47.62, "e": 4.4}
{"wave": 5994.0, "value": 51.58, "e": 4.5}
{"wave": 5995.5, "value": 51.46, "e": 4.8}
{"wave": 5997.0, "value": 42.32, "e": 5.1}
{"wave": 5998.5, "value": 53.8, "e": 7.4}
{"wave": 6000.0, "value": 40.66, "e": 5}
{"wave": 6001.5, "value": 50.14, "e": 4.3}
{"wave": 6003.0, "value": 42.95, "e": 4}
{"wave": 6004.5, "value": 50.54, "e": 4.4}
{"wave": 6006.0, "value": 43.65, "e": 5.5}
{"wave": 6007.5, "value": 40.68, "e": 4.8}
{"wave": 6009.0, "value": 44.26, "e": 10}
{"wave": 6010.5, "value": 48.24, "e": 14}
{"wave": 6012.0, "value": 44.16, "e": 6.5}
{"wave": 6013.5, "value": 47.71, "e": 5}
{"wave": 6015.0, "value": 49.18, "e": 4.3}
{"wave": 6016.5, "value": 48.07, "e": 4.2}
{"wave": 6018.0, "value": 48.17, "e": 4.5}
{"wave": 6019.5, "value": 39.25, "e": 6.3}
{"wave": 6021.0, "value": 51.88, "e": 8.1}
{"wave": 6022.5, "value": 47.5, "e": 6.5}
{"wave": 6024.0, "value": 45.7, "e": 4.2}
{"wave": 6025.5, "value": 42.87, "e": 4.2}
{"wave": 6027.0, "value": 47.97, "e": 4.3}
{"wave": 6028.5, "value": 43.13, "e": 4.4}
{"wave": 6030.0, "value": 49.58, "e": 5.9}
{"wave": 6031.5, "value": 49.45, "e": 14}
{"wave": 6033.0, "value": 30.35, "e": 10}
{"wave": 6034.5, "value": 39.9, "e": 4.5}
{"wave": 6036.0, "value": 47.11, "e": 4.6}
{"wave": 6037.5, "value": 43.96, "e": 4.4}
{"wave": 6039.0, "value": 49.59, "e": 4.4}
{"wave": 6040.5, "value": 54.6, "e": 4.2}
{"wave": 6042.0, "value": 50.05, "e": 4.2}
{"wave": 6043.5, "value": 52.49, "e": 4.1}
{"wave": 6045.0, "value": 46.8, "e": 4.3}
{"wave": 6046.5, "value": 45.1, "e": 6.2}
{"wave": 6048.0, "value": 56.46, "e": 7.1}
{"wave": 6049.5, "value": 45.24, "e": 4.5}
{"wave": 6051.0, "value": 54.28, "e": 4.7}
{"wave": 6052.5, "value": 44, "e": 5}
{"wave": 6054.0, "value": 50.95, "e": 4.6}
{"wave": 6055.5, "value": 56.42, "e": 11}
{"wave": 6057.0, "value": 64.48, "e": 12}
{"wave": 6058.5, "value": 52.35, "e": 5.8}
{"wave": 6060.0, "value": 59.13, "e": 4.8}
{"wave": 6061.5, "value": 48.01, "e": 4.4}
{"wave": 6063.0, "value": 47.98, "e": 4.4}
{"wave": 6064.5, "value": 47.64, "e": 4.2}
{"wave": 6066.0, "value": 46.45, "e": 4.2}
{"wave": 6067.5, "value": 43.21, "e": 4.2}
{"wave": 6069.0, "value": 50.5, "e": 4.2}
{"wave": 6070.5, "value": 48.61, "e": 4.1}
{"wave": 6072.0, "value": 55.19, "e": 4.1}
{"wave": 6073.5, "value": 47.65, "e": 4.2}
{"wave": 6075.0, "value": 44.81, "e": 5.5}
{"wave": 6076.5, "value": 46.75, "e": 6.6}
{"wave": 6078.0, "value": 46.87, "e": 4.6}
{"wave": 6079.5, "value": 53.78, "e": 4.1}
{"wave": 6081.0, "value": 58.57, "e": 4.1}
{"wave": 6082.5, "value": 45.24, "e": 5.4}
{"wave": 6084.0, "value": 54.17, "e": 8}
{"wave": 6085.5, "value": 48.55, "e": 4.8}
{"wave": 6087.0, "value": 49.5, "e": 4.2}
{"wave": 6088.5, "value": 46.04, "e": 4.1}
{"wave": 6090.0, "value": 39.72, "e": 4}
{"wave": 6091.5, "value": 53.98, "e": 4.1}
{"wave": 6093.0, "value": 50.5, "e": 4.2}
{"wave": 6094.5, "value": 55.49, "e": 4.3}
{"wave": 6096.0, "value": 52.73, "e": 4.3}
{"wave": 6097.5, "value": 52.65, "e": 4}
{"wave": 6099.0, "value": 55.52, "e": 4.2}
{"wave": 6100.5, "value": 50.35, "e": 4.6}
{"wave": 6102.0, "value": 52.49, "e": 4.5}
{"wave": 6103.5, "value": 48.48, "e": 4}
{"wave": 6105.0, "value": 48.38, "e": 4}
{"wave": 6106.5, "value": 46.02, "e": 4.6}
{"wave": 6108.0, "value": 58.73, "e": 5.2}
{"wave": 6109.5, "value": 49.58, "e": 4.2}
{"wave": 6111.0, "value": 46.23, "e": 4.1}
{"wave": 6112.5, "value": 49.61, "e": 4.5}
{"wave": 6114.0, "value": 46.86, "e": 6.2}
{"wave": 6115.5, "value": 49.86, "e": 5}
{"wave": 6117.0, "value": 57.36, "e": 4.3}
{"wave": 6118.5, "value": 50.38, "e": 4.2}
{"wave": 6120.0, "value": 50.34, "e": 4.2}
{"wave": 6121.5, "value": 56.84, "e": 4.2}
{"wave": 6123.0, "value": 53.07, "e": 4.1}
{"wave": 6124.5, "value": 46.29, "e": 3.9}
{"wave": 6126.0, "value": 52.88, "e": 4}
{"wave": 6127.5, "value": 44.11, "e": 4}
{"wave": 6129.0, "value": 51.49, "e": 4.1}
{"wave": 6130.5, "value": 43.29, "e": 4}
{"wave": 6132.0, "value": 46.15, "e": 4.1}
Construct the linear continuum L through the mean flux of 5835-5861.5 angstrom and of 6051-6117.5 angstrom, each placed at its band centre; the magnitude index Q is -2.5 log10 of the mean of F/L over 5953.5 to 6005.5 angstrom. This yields 0.037 mag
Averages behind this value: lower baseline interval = 46.7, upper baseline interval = 50.5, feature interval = 47.2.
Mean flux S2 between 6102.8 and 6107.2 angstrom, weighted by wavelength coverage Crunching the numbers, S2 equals 47.6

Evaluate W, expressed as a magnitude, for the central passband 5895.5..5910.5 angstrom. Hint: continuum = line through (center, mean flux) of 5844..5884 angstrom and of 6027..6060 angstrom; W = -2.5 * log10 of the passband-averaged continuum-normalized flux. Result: 0.16 mag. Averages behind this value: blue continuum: 47.3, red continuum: 49.1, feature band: 41.3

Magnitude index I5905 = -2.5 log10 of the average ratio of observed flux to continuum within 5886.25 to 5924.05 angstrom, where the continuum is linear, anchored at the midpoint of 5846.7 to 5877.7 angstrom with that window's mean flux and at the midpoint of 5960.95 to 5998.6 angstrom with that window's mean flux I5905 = 0.13 mag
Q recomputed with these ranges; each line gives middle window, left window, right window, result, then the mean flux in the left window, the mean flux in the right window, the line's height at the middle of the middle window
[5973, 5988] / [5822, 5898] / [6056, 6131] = 0.012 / 45.4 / 50.4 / 48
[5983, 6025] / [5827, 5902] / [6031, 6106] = 0.022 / 45.2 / 49.6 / 48.2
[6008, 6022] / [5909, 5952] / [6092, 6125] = 0.057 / 47.3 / 51.3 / 49.2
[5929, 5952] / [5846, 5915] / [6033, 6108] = -0.037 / 44.2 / 49.9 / 46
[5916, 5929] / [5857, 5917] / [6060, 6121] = -0.063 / 43.9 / 50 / 45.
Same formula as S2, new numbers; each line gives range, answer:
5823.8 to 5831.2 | 46.3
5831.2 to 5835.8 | 51.6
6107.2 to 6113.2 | 51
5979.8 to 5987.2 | 47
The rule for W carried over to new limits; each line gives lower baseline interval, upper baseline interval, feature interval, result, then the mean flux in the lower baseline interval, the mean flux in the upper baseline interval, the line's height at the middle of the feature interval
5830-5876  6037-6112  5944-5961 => 0.104 mag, 47.9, 50.3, 49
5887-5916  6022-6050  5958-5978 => -0.111 mag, 40.6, 46.7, 43.6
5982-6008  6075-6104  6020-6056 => 0.029 mag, 47.5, 50.5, 48.9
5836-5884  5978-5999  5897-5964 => 0.052 mag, 47.4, 47.7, 47.6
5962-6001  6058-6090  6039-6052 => -0.034 mag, 47.9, 49.3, 48.9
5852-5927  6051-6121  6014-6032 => 0.039 mag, 44.5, 50.5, 48.6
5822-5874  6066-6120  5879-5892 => 0.146 mag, 47.4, 50.1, 47.8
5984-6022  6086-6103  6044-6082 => -0.019 mag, 47.3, 50.7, 49.5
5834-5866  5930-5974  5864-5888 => 0.001 mag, 47.1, 46.6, 47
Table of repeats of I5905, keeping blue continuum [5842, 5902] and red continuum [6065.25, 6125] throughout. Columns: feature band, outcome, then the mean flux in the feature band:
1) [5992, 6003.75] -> 0.001 mag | 47.6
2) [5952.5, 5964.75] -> 0.093 mag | 42.8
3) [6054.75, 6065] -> -0.097 mag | 53.9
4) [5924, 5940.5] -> -0.034 mag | 47.4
